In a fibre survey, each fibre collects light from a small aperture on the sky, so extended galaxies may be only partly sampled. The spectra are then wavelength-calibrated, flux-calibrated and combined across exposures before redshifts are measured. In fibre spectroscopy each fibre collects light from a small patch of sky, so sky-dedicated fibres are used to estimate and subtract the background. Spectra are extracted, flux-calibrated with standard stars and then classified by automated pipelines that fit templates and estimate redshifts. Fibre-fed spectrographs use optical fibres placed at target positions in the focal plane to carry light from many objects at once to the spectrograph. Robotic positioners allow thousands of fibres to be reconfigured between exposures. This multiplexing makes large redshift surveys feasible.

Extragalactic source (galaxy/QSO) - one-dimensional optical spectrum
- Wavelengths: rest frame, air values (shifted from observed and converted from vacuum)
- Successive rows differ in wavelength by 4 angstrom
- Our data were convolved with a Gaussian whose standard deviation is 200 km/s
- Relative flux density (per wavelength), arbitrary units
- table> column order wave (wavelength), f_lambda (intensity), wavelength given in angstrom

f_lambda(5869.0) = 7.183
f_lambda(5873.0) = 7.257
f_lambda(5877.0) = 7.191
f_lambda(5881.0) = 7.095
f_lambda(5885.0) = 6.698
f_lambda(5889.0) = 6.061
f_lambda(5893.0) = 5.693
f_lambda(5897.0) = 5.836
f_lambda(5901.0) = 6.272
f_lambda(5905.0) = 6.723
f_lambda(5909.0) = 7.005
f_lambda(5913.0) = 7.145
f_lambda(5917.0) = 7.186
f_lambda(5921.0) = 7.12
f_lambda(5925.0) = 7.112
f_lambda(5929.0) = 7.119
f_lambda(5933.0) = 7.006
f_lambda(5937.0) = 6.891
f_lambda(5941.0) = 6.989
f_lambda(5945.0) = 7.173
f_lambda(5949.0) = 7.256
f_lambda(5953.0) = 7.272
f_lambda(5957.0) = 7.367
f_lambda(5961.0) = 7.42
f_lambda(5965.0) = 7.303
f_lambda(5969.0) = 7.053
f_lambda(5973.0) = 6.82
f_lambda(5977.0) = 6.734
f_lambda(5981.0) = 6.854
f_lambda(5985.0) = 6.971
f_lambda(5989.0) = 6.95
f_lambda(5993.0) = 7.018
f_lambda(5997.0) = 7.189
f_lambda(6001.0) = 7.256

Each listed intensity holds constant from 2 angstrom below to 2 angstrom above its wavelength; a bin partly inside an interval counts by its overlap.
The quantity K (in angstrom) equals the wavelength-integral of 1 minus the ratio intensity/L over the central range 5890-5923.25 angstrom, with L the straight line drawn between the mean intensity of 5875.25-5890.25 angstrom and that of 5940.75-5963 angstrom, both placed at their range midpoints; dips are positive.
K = 1.7 angstrom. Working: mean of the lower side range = 6.79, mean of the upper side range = 7.27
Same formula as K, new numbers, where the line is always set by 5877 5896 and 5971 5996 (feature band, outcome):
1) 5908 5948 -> -2.7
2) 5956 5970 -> -1.0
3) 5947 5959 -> -1.0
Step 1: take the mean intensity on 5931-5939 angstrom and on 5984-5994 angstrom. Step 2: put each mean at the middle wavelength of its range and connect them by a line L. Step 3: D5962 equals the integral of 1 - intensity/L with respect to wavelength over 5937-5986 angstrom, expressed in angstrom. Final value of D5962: -0.9 angstrom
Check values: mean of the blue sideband 6.95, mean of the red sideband 6.98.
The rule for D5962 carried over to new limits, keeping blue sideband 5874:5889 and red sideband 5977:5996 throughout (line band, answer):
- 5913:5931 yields -0.6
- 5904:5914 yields -0.1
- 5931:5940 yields -0.1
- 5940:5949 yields -0.3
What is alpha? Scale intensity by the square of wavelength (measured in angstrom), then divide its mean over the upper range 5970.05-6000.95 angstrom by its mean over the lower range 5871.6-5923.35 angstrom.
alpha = 1.1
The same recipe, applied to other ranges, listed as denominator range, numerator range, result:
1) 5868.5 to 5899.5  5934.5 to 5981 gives 1.10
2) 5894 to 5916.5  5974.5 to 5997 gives 1.08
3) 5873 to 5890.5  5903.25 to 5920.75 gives 1.04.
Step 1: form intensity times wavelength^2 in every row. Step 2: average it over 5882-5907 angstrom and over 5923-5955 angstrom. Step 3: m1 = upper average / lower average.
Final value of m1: 1.2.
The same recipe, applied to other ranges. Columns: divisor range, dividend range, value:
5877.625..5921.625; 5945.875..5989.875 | 1.10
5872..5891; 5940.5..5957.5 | 1.08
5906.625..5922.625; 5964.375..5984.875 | 1.00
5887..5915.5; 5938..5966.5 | 1.15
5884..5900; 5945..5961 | 1.23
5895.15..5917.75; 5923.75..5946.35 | 1.07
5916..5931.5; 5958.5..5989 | 1.00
